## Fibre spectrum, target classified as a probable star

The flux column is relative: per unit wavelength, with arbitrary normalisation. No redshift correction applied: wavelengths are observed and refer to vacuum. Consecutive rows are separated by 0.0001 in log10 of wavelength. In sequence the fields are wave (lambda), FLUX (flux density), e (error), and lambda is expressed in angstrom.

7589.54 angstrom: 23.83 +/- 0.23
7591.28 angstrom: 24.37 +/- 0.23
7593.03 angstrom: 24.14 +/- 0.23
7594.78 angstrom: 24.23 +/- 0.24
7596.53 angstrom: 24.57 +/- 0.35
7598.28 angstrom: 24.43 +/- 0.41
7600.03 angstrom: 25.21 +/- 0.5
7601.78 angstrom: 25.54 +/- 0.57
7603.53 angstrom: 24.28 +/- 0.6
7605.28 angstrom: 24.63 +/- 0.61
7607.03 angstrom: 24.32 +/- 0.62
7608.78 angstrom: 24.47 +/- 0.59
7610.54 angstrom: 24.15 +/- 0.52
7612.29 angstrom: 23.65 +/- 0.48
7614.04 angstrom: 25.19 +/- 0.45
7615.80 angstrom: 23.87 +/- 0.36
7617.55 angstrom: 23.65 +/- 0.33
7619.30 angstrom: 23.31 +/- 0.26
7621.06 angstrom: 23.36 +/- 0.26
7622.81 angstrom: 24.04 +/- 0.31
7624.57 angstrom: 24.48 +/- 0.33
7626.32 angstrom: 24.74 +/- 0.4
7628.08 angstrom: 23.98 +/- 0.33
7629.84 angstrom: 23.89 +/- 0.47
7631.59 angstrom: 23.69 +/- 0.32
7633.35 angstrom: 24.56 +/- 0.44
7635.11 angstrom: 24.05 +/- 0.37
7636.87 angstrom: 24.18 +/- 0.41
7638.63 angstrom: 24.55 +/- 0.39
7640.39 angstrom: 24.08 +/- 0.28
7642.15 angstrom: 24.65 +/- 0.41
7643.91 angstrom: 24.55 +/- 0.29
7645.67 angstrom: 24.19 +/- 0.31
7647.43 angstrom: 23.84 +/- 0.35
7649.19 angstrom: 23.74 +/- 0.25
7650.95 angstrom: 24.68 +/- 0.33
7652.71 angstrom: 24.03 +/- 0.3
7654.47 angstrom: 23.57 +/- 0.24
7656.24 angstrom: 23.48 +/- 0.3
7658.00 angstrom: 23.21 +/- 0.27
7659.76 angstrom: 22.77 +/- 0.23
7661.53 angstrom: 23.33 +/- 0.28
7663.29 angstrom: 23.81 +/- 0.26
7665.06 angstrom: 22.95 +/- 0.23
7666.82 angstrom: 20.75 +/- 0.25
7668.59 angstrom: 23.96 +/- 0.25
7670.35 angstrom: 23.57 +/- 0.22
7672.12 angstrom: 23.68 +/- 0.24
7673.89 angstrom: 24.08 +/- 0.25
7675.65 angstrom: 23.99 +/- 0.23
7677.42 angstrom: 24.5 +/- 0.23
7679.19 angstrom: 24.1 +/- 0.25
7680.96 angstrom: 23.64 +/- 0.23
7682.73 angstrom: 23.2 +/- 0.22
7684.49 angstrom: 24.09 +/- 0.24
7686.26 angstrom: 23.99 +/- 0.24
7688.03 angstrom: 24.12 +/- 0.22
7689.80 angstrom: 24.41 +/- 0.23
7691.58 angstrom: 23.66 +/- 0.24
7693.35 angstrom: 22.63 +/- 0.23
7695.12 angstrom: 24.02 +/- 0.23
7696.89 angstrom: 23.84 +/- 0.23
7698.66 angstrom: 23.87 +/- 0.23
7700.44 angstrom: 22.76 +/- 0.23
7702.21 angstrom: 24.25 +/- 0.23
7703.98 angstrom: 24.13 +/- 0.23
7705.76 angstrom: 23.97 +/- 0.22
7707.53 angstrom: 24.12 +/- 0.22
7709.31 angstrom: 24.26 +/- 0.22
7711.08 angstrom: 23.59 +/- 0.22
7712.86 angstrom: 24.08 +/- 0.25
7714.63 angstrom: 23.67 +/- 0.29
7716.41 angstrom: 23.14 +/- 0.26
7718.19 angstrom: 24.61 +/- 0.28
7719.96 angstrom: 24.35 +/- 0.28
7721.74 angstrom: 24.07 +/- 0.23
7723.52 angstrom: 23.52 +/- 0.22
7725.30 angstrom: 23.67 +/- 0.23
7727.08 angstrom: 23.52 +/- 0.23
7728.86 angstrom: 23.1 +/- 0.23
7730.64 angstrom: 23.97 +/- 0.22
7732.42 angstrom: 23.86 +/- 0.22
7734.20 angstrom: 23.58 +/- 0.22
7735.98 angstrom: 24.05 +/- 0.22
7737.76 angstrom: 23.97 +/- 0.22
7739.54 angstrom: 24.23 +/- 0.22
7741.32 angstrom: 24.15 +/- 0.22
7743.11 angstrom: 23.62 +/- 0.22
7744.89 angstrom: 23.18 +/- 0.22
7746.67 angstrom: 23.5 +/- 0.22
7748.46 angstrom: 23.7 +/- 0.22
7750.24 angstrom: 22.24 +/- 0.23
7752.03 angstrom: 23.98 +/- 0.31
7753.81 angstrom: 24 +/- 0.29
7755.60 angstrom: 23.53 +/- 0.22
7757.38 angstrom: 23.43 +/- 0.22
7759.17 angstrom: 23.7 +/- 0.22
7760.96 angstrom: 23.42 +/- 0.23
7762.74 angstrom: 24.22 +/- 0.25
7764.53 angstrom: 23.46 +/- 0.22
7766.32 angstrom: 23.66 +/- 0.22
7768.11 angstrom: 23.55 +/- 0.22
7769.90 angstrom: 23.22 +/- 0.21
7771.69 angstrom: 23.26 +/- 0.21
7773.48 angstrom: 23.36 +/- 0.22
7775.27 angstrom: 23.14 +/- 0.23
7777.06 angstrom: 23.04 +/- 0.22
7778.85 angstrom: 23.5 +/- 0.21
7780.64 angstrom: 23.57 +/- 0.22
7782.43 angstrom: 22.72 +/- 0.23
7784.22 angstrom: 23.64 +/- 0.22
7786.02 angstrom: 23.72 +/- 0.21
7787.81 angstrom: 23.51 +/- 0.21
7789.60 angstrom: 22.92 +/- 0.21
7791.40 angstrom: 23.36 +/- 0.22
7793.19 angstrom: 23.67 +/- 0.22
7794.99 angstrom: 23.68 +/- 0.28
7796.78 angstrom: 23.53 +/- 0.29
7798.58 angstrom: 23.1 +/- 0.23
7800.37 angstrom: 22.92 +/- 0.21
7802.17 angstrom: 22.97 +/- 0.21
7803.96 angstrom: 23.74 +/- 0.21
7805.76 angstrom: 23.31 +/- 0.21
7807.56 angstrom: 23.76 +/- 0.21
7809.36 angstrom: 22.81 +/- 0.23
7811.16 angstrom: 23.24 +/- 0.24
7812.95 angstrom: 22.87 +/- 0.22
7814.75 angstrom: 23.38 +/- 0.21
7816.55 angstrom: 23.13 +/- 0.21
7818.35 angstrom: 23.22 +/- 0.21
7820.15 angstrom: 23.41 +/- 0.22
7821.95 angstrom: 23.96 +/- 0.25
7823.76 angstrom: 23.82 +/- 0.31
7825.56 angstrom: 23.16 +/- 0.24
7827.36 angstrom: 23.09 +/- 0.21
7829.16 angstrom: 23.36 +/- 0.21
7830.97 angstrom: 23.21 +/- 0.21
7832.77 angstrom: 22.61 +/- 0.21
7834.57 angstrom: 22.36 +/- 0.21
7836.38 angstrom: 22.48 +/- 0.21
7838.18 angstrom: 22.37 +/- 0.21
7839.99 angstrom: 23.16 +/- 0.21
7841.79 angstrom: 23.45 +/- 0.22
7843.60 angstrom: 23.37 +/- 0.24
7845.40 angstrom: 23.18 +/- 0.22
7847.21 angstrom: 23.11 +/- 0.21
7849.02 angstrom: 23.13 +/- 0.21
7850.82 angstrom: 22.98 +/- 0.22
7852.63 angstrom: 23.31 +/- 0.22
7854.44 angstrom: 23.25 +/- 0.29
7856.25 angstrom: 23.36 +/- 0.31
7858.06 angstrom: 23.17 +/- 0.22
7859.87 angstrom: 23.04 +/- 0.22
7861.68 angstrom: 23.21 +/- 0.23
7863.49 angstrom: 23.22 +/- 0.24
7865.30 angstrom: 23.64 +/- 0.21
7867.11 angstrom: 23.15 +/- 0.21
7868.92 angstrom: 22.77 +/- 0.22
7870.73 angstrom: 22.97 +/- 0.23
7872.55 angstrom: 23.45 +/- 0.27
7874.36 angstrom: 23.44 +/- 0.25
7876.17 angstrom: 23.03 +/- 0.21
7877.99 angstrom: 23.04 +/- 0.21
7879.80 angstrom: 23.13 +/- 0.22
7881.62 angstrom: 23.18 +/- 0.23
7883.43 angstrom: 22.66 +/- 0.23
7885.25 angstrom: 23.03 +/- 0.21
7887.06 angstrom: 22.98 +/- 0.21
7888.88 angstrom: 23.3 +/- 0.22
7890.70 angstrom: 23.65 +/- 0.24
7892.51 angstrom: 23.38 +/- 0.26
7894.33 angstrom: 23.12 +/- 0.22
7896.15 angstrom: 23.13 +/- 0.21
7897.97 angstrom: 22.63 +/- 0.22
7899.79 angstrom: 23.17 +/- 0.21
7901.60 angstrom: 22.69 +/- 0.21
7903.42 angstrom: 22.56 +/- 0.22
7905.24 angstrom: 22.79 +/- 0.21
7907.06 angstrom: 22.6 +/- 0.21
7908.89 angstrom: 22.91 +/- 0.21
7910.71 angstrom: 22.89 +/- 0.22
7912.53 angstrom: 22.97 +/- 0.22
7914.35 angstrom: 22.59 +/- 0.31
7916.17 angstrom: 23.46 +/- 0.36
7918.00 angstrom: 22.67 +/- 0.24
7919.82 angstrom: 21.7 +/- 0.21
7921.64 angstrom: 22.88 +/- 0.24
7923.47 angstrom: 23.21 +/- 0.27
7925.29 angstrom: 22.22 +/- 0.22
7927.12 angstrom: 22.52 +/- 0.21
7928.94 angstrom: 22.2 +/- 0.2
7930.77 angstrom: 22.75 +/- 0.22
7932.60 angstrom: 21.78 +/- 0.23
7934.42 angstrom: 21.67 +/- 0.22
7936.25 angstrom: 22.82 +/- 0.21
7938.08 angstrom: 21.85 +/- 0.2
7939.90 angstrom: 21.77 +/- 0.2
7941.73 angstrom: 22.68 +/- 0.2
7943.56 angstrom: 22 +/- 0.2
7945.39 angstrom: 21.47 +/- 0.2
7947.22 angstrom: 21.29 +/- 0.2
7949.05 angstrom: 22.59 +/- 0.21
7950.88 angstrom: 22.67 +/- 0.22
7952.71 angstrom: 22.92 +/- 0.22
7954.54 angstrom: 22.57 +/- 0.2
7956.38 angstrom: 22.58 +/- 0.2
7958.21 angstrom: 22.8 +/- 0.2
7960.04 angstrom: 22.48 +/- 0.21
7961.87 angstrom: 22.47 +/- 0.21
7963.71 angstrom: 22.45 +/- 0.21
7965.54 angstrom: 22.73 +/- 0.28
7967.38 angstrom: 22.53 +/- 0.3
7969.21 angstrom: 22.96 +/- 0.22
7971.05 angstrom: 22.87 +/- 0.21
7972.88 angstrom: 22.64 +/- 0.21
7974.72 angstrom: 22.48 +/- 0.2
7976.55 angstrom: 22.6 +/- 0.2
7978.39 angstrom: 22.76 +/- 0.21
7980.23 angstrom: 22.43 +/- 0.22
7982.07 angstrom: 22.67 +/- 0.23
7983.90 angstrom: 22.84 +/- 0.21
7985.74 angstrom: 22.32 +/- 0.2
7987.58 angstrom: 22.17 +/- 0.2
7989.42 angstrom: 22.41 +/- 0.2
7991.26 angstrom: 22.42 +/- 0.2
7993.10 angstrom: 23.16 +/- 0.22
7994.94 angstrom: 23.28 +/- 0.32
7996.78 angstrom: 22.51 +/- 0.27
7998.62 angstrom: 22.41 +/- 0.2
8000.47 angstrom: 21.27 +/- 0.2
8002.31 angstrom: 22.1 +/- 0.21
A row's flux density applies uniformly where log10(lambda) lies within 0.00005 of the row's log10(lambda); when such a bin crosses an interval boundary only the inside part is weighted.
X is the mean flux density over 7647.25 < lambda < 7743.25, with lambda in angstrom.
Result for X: 23.7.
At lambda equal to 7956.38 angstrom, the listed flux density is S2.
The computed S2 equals 22.58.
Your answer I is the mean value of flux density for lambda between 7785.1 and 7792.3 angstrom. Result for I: 23.4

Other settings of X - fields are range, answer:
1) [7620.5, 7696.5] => 23.8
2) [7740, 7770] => 23.6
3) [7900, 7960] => 22.5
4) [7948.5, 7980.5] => 22.6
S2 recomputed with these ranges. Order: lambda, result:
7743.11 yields 23.62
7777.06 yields 23.04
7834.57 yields 22.36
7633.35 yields 24.56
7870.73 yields 22.97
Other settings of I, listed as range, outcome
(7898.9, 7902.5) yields 23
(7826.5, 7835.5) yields 22.9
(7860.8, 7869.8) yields 23.2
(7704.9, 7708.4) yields 24.1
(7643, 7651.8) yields 24.2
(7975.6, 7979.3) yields 22.7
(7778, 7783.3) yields 23.3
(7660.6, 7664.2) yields 23.5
